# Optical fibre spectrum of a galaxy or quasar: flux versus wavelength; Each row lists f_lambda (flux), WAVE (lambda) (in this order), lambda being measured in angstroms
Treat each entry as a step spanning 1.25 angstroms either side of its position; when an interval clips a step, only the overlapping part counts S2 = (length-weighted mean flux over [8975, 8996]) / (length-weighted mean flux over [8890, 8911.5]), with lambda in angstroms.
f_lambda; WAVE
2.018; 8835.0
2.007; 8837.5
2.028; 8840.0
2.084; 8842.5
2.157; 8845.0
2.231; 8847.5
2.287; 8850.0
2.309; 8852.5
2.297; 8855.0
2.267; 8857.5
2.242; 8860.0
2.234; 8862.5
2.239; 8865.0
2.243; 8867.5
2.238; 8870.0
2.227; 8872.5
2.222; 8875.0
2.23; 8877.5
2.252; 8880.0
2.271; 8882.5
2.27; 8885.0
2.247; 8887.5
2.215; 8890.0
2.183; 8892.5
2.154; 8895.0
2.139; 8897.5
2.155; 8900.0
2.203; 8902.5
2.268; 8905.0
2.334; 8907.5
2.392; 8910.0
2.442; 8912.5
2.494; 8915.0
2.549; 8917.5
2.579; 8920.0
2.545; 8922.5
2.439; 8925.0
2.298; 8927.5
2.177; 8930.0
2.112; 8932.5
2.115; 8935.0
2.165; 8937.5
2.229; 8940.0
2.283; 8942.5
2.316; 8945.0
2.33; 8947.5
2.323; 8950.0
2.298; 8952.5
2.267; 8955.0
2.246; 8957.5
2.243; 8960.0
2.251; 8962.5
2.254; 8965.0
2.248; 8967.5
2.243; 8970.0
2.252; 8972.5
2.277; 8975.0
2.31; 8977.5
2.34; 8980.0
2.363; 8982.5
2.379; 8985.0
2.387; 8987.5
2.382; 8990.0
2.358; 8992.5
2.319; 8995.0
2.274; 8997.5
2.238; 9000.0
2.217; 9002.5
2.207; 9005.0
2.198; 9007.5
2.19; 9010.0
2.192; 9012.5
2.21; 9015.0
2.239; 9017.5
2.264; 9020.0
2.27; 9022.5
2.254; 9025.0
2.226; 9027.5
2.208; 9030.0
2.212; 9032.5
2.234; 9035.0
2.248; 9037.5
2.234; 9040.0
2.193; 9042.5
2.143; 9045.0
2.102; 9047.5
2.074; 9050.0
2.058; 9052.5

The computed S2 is 1.1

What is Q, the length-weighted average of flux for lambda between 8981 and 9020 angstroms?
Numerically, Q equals 2.28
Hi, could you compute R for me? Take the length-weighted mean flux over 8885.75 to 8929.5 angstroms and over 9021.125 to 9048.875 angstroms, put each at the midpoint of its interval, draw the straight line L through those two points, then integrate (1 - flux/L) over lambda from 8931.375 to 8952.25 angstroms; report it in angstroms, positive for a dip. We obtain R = 0.53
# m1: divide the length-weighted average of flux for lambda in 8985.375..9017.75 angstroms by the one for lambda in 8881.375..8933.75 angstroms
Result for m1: 0.98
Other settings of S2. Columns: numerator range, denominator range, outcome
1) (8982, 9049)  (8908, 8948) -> 0.96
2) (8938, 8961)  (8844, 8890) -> 1.01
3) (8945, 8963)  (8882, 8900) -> 1.04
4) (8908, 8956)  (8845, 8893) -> 1.04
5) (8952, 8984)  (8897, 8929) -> 0.96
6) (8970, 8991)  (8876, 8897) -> 1.05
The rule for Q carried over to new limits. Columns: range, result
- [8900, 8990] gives 2.31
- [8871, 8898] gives 2.22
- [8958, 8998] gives 2.3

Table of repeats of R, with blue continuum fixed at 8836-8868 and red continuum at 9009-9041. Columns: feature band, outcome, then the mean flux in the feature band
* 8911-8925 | -1.9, 2.51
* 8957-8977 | -0.3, 2.25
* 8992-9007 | -0.2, 2.26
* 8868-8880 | -0.2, 2.23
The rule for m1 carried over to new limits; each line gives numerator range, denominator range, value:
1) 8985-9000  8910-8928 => 0.94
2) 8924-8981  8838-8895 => 1.02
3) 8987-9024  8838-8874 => 1.02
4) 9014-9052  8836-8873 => 1.00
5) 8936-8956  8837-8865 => 1.03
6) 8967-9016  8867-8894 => 1.02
